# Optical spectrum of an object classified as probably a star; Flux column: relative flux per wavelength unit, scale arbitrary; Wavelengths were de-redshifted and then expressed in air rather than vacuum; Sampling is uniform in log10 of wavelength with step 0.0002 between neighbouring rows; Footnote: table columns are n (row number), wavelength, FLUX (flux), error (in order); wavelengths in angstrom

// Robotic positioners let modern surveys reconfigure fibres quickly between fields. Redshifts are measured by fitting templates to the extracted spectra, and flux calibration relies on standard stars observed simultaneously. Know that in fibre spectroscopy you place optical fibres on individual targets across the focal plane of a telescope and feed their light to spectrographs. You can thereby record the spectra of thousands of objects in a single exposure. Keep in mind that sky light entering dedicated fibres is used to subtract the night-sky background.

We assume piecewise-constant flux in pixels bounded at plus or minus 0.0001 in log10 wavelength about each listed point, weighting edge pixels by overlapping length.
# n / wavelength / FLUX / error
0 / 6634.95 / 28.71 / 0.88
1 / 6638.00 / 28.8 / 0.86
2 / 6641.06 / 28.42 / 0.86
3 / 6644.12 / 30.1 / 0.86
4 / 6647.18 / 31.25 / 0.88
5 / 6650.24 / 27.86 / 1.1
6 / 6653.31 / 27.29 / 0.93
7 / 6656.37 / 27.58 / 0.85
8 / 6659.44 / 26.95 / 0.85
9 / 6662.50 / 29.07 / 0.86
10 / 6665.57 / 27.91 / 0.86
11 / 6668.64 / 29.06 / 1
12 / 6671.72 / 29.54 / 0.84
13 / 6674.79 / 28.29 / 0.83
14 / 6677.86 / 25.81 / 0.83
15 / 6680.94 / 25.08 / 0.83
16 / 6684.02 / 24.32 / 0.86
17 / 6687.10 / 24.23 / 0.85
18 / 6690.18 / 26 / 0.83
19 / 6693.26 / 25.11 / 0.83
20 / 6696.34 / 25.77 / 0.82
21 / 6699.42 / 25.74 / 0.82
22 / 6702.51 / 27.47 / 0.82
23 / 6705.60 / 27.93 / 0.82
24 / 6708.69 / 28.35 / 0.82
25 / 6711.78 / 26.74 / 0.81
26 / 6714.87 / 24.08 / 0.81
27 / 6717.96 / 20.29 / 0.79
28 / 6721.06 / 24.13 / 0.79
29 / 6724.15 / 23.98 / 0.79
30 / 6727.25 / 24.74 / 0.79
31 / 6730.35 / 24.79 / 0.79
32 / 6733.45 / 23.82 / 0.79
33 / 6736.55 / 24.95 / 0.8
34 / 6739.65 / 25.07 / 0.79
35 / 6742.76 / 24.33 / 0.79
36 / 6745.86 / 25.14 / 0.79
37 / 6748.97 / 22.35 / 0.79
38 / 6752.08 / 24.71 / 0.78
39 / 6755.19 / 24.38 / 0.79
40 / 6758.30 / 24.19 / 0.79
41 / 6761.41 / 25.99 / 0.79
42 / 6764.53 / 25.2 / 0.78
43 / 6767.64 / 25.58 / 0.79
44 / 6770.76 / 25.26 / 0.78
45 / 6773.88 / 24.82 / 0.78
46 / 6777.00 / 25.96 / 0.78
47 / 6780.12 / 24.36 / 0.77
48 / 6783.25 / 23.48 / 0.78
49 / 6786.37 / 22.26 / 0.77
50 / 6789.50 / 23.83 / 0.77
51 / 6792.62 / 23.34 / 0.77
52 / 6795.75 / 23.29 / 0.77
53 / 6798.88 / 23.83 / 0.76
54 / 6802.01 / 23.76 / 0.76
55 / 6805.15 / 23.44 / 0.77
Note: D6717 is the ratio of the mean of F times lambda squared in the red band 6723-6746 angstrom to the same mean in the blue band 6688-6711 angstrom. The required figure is 0.9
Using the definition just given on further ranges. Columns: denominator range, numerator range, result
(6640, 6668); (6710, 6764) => 0.88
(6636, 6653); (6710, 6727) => 0.84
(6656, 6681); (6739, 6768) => 0.91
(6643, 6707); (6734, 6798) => 0.92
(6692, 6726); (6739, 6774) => 0.99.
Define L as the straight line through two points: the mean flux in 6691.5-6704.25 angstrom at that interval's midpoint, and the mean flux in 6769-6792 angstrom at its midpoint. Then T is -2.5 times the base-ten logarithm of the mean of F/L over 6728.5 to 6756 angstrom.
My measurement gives 0.03 mag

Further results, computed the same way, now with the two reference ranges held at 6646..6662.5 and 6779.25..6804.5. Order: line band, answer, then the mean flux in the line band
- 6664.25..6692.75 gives 0.031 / 26.6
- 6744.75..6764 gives 0.013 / 24.5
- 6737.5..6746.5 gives 0.016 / 24.8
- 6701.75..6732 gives 0.038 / 25.2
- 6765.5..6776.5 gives -0.048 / 25.3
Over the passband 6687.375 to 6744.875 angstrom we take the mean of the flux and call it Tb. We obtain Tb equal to 25.2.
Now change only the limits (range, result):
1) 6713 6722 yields 22.9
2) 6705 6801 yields 24.5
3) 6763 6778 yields 25.3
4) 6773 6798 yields 23.9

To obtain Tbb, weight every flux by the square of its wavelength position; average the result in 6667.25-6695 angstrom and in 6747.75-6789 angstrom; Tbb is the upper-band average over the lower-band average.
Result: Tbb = 0.95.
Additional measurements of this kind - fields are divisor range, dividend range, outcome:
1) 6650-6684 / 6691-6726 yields 0.94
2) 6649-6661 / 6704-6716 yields 1.00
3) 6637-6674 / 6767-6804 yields 0.87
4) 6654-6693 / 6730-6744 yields 0.93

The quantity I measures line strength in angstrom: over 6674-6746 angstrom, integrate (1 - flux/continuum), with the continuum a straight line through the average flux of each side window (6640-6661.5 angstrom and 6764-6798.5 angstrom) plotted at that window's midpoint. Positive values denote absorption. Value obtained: 3.7 angstrom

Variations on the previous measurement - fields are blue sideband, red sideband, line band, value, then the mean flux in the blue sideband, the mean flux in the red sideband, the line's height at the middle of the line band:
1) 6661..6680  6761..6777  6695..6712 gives 0.1 angstrom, 28.2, 25.4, 27.2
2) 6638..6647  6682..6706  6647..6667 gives 0.2 angstrom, 29.5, 25.7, 28.4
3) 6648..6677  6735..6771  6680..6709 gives 1.1 angstrom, 28.2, 24.7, 27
